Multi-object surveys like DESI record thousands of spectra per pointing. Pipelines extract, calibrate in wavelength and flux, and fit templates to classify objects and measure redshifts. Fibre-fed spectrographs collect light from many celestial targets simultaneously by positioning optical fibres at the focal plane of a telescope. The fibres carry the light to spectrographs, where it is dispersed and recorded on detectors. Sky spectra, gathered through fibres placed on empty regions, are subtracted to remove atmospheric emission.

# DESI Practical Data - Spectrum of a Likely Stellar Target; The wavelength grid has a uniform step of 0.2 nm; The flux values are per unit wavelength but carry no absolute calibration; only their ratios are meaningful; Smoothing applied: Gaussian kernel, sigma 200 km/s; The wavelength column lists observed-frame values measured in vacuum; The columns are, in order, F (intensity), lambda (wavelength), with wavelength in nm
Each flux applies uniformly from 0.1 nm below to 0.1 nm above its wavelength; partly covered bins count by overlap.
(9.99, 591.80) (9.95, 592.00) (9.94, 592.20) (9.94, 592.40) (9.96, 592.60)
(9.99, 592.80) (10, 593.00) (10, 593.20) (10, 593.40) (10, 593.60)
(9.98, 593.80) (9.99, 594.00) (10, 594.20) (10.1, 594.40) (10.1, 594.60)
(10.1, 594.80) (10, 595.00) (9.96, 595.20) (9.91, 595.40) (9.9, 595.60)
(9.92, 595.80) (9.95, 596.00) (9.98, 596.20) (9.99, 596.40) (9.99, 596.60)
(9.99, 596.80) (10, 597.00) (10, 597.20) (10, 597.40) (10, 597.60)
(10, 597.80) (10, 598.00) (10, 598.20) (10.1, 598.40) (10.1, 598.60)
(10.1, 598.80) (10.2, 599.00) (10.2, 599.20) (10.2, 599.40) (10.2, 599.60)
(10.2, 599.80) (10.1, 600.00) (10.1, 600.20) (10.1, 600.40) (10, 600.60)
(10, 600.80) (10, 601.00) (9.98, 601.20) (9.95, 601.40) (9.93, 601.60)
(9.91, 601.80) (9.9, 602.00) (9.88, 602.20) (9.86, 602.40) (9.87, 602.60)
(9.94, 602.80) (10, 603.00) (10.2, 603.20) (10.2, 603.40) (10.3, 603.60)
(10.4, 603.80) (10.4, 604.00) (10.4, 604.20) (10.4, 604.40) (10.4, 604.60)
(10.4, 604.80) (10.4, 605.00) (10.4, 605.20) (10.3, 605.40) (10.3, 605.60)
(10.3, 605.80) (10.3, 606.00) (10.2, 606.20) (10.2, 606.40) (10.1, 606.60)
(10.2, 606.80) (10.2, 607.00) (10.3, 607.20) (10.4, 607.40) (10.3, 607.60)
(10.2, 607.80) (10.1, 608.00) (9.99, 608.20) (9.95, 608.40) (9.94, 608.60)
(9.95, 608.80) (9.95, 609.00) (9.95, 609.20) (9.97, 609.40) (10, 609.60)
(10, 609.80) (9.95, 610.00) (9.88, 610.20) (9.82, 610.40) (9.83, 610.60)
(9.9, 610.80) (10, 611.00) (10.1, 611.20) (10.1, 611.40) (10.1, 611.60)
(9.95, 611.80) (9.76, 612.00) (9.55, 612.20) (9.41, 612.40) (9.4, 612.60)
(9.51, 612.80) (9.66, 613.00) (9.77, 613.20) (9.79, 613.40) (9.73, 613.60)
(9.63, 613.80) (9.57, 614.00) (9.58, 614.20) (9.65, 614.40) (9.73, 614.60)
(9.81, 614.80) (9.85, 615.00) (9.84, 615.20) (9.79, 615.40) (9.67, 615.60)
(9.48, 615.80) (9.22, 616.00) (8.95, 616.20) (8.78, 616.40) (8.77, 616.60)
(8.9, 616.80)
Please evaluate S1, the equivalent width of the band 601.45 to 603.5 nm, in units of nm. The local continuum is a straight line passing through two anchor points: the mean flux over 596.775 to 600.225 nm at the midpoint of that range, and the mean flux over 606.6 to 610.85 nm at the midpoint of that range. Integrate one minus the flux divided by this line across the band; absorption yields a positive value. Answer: 0.02 nm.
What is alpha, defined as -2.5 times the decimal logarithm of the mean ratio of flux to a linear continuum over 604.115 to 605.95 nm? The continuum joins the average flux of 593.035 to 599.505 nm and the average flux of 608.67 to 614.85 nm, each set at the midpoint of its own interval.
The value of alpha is -0.05 mag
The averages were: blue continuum 10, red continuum 9.81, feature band 10.4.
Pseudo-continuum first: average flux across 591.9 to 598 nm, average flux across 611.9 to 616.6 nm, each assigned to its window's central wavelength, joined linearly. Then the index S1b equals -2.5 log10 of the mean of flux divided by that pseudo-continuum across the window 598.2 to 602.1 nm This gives -0.02 mag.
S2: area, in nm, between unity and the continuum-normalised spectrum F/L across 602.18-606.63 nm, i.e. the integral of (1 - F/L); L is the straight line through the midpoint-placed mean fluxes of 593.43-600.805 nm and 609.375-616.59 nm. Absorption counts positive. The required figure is -0.16 nm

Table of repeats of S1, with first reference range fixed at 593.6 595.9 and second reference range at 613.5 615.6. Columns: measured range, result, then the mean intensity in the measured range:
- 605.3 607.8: -0.11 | 10.3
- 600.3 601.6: -0.01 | 10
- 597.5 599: -0.02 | 10.1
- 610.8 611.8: -0.03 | 10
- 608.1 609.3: -0.02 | 9.96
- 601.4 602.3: 0.00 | 9.91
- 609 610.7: -0.03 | 9.93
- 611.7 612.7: 0.01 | 9.61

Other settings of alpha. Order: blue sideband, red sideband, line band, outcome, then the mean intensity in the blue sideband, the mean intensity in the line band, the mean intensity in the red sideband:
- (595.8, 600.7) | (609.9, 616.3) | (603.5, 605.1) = -0.05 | 10.1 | 10.4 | 9.72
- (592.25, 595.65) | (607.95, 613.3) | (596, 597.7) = 0.00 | 10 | 9.99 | 9.87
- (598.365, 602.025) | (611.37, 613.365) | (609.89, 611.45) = -0.02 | 10.1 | 9.94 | 9.71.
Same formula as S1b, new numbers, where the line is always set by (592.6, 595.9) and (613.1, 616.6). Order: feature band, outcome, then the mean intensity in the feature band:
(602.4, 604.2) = -0.04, 10.2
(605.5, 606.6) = -0.05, 10.2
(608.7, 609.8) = -0.03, 9.97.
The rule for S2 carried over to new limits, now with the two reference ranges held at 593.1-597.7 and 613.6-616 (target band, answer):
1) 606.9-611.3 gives -0.12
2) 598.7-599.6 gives -0.02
